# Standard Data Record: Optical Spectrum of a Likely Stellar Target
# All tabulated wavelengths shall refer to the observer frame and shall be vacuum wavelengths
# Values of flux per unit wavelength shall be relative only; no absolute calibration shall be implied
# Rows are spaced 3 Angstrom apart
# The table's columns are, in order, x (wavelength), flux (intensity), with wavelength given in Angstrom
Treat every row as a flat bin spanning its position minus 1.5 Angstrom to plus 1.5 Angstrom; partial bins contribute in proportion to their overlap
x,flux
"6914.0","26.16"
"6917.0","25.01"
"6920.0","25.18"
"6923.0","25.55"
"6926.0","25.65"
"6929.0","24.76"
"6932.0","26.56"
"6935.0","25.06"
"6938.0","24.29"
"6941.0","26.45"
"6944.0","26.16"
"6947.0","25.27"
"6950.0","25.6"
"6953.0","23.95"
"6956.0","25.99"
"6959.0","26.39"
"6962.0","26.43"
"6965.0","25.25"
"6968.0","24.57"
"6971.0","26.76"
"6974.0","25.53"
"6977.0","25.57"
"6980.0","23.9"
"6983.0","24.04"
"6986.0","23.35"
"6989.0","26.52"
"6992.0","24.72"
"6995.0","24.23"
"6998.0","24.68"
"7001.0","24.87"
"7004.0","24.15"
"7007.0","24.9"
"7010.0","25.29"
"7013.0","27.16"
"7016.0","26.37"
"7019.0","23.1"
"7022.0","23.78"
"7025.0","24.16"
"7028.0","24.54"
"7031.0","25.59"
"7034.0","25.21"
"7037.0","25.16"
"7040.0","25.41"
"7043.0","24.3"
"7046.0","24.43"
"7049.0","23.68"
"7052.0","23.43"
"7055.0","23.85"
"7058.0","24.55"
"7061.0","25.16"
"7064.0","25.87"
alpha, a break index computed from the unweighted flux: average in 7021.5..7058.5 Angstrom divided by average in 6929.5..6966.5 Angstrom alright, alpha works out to 0.96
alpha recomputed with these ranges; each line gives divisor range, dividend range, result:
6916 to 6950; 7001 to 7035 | 0.98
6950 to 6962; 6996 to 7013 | 0.98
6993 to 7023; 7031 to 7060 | 0.99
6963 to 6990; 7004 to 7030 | 0.99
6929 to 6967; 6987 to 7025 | 0.97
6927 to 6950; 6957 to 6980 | 1.01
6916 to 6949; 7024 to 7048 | 0.98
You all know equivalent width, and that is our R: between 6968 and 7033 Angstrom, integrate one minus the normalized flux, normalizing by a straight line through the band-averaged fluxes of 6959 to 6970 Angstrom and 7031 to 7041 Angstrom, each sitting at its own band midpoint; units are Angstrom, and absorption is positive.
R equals 1.4 Angstrom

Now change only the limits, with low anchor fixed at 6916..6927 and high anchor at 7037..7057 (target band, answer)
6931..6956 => -0.3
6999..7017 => -0.6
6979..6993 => 0.2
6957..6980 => -0.7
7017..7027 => 0.3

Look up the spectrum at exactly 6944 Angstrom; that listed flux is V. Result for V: 26.16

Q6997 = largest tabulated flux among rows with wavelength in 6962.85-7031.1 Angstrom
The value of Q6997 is 27.16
